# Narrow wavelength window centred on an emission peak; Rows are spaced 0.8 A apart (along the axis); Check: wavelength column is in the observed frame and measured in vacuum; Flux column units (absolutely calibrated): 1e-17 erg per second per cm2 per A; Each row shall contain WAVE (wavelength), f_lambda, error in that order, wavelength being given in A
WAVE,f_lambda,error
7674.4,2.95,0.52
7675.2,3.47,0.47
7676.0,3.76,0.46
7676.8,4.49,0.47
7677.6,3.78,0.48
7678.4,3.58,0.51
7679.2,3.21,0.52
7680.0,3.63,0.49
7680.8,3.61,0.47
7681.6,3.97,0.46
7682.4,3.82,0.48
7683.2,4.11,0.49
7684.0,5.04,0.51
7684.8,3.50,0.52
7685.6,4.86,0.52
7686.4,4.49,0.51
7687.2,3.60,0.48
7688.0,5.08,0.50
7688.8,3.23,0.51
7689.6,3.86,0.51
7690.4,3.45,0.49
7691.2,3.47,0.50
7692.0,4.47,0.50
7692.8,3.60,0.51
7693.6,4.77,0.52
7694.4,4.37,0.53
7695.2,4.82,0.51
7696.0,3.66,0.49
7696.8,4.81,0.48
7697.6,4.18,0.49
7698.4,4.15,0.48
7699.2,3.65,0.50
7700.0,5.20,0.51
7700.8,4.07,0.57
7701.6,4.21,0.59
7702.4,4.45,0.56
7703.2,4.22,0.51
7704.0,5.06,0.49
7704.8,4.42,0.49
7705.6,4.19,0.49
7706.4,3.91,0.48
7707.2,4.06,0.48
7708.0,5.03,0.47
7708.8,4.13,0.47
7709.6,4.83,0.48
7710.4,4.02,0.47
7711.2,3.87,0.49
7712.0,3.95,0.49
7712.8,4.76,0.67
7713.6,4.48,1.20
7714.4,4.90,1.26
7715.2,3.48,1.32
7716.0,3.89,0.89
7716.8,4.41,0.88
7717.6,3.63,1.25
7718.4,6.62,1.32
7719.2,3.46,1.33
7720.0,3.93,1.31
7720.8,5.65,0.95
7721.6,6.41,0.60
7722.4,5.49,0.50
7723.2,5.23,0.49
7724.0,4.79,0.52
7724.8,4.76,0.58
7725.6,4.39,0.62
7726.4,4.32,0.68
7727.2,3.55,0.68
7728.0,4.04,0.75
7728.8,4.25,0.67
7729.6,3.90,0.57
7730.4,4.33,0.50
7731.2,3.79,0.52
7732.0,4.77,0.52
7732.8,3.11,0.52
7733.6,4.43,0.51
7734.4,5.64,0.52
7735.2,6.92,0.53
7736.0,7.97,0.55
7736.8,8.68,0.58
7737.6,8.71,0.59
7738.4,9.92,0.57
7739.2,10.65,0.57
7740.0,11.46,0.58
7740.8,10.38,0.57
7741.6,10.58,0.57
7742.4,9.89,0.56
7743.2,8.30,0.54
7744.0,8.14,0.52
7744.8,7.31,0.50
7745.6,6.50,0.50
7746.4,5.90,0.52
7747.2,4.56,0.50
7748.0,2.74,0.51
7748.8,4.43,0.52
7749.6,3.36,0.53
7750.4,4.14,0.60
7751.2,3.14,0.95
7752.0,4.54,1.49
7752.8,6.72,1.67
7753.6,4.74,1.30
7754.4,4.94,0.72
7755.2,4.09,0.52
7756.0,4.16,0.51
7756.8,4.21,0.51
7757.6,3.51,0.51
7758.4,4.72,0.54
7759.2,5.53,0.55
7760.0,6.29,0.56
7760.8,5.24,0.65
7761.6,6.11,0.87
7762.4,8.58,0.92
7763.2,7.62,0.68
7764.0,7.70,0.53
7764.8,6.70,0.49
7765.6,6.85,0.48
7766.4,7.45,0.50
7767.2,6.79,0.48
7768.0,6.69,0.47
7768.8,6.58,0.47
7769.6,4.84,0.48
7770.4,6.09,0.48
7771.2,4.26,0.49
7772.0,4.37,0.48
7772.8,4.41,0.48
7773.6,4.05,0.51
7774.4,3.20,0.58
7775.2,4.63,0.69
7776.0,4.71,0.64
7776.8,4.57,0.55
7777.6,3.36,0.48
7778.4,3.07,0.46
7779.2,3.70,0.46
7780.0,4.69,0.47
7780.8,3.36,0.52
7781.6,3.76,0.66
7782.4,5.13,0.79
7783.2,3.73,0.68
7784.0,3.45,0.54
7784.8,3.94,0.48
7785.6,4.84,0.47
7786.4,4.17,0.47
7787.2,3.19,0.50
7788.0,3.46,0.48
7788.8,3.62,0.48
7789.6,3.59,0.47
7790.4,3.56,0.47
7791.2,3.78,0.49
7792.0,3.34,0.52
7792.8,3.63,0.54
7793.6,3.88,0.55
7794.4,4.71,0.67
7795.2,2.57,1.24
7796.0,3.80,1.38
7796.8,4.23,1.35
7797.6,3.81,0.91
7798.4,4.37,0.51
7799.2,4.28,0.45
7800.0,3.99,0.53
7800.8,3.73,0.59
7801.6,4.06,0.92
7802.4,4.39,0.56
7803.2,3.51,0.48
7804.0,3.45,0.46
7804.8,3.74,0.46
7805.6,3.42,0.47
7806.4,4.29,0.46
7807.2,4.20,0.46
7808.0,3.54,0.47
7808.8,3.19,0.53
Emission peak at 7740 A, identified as H-alpha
